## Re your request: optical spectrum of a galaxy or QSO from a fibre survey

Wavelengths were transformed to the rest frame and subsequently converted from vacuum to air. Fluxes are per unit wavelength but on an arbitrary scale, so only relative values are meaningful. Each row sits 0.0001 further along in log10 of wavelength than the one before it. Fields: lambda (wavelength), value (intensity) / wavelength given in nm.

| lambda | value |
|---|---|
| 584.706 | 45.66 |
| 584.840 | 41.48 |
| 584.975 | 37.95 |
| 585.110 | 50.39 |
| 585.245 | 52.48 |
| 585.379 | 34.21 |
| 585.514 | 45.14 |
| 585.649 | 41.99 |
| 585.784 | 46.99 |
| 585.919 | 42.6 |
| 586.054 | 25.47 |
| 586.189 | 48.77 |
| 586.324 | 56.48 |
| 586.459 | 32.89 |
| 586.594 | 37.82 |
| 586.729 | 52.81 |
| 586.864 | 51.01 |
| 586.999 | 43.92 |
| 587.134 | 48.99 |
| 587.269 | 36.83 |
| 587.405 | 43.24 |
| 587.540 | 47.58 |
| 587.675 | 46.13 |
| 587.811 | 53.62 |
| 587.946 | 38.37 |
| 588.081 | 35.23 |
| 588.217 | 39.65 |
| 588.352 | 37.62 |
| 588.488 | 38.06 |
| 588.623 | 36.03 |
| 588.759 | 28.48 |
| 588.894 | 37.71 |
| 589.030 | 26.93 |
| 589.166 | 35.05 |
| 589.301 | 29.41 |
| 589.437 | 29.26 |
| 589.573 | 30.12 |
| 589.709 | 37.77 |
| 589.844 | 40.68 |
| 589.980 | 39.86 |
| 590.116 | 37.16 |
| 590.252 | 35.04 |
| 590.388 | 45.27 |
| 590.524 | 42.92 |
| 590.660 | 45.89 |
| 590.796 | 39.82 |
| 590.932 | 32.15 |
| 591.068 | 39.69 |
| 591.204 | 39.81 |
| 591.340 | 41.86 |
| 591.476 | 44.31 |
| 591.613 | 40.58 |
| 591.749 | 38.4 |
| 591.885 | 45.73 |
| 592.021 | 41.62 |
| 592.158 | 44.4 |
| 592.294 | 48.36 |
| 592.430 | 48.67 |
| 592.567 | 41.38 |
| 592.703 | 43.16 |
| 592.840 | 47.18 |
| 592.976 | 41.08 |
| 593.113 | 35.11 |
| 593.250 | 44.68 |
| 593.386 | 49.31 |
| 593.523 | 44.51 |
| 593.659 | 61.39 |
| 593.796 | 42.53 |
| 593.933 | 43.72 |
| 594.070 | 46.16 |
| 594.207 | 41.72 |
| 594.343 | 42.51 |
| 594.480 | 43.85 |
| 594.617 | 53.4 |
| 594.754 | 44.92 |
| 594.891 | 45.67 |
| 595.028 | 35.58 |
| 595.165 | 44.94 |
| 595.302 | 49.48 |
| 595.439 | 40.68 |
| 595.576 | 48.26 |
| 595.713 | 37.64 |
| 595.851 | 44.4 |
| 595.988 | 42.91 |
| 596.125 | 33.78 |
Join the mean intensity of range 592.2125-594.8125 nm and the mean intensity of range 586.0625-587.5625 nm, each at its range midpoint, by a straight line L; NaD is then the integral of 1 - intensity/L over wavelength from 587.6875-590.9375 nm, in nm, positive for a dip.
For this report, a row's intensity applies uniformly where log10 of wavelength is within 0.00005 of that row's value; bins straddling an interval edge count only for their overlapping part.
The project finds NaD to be 0.54 nm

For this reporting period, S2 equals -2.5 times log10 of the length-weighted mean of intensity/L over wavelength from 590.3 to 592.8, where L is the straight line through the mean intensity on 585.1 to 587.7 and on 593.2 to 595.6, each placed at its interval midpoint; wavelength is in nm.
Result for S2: 0.07 mag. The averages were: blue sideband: 44.1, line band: 42.4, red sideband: 45.7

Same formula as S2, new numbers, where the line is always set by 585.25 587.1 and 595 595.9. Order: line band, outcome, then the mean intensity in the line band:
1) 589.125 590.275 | 0.237 mag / 34.9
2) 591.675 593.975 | -0.035 mag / 44.8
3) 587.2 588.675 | 0.059 mag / 41.2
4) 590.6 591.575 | 0.076 mag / 40.5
